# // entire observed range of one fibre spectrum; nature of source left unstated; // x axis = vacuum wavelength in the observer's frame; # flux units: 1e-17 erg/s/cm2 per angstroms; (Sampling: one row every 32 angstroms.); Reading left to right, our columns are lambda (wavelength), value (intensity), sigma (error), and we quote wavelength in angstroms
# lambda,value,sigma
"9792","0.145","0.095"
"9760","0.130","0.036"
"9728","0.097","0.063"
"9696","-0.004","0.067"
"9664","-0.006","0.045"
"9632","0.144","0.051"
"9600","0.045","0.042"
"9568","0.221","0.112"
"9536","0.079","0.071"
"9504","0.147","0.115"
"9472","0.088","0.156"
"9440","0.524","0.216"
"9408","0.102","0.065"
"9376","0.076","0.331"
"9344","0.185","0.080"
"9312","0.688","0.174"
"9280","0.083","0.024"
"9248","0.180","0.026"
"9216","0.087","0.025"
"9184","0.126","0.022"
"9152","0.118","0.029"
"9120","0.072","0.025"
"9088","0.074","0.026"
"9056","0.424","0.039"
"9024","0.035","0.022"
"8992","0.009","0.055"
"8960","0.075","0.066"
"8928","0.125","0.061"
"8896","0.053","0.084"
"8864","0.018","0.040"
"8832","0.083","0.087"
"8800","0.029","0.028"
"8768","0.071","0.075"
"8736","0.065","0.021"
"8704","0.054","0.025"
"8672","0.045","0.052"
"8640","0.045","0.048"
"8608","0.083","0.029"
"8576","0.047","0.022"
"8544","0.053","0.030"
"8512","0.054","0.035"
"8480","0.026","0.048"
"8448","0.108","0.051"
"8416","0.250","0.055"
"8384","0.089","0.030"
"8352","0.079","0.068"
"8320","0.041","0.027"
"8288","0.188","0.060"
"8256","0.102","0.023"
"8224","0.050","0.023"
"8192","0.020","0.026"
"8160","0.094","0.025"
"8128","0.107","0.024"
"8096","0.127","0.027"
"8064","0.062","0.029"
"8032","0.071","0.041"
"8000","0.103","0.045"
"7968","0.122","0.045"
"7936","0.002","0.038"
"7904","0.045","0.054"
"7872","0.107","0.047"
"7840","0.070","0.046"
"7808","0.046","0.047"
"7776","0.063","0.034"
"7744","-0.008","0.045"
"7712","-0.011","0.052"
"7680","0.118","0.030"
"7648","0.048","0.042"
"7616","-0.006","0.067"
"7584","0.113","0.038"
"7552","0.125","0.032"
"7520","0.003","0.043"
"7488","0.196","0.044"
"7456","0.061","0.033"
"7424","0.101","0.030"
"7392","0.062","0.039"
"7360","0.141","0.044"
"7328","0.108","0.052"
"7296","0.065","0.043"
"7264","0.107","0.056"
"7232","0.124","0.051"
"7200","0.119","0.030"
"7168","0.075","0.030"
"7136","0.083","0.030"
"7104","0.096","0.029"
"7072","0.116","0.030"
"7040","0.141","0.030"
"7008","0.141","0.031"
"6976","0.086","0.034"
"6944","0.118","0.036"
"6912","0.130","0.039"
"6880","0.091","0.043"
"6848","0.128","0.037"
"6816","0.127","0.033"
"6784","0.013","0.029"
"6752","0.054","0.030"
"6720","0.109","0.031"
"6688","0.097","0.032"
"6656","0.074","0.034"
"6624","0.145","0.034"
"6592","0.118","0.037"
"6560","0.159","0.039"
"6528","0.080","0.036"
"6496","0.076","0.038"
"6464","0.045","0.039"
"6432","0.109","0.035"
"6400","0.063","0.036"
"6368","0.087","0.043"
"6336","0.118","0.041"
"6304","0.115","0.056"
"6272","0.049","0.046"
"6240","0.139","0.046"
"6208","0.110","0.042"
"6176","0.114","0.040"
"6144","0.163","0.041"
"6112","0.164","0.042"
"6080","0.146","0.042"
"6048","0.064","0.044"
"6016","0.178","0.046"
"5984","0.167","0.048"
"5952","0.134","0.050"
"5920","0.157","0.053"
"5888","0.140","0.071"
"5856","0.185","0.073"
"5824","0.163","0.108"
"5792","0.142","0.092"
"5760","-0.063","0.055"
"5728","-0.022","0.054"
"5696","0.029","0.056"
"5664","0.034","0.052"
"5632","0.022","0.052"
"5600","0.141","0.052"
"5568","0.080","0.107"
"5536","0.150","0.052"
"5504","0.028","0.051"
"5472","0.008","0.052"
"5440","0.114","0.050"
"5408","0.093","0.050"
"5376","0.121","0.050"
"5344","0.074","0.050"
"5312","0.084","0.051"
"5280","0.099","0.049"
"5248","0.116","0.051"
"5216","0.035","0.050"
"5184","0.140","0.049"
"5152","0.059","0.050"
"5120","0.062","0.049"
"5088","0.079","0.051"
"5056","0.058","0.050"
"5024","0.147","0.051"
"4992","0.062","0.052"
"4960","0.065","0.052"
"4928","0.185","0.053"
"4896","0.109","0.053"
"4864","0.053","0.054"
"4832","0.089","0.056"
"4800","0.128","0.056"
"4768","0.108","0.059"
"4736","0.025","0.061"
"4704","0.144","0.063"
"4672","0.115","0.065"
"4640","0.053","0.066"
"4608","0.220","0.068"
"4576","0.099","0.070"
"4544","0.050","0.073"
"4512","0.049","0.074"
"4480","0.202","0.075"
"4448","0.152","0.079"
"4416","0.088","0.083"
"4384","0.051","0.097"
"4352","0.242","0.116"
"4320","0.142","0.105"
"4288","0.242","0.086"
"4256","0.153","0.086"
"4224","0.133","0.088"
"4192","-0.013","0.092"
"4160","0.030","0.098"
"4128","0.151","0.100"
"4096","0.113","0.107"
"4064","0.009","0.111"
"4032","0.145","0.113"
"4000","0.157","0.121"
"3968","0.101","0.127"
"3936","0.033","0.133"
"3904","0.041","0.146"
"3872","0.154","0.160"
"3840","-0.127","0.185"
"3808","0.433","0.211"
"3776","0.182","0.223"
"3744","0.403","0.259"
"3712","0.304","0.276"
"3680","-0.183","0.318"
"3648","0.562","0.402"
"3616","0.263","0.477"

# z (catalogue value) 1.43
